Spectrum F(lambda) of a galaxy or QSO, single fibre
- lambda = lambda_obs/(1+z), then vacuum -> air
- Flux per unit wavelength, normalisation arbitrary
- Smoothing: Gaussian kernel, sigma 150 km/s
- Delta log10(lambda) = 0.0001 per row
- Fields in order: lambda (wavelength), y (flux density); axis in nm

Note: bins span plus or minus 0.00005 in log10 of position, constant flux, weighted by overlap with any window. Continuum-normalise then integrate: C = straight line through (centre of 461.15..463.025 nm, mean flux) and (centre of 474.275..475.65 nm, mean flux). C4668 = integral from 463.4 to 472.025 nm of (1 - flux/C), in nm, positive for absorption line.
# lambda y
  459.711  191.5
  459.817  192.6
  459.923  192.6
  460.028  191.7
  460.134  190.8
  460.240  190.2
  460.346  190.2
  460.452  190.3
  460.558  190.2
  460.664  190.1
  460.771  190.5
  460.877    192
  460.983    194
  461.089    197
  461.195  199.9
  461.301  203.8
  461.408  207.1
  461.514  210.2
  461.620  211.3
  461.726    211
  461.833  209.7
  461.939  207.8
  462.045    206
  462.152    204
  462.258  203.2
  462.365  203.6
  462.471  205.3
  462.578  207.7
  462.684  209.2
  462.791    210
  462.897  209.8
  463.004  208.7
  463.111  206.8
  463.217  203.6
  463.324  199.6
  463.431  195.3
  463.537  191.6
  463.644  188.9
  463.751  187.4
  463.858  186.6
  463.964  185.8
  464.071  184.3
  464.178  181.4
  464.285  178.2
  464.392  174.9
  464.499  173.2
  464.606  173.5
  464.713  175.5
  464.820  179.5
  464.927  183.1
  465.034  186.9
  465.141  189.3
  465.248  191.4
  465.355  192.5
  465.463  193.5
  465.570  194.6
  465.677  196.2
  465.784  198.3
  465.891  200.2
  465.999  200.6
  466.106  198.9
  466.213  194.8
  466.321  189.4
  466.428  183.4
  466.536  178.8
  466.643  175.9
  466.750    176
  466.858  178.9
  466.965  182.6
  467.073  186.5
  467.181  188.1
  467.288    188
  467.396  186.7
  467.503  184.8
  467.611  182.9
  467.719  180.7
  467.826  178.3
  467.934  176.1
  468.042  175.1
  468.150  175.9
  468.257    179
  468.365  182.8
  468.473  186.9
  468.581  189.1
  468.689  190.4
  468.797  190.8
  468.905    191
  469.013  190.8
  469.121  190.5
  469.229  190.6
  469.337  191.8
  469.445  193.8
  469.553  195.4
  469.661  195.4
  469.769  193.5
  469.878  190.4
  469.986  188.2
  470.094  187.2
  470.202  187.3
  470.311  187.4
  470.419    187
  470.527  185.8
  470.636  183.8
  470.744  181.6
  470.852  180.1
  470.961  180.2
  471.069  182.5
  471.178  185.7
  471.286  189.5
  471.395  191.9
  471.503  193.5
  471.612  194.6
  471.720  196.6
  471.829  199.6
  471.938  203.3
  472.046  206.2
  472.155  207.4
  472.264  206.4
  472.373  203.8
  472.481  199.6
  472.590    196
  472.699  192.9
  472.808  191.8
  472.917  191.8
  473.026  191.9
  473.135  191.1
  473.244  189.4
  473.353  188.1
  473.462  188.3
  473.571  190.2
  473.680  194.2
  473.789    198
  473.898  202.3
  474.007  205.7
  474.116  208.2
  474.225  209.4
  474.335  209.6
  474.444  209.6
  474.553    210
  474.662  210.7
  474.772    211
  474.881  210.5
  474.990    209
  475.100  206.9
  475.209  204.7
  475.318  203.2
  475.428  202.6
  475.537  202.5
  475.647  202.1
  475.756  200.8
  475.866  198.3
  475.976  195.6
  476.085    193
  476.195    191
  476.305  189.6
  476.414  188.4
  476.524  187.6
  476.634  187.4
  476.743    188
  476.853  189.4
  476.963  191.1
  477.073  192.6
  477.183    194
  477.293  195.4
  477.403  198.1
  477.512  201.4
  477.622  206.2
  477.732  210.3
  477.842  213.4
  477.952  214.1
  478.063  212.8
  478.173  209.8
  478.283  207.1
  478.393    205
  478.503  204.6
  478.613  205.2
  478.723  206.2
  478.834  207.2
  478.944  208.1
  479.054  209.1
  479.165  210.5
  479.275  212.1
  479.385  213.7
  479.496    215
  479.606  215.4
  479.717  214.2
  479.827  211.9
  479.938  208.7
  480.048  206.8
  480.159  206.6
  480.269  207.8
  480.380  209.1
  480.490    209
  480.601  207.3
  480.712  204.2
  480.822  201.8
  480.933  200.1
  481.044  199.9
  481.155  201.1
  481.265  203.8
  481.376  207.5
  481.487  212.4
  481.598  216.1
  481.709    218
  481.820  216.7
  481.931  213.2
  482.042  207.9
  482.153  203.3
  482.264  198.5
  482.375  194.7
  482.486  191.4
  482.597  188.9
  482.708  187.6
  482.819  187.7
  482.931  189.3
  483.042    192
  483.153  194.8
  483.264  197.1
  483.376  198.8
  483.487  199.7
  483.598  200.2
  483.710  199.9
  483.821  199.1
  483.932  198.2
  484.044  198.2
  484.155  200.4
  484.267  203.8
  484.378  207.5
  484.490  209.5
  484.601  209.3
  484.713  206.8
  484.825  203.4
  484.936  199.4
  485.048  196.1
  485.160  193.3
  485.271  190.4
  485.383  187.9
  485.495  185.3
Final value 0.83 nm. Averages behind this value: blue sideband 207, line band 187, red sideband 207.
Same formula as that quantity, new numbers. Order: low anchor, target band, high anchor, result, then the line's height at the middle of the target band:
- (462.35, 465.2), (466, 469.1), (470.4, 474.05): 0.12 nm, 192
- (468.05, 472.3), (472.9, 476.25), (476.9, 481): -0.04 nm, 198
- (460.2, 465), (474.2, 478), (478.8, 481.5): 0.08 nm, 205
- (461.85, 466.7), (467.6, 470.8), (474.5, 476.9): 0.15 nm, 196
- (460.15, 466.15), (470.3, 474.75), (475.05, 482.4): 0.11 nm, 201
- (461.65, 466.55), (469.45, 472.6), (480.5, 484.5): 0.07 nm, 197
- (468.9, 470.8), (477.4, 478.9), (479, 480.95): -0.01 nm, 206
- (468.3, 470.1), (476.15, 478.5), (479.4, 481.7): 0.05 nm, 203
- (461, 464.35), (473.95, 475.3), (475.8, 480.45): -0.04 nm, 203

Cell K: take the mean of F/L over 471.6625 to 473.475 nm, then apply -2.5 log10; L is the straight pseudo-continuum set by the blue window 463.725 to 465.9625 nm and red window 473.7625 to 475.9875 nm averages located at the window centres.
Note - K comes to 0.02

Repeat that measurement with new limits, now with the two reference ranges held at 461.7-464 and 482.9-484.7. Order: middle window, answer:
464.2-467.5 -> 0.09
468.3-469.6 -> 0.06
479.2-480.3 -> -0.06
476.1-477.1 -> 0.06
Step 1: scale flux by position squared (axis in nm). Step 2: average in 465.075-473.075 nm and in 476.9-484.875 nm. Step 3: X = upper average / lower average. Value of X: 1.13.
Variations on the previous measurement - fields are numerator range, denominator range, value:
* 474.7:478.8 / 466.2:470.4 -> 1.12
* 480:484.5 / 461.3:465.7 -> 1.12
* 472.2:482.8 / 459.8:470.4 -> 1.12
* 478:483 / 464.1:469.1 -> 1.18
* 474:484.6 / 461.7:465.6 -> 1.12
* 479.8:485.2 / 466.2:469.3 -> 1.17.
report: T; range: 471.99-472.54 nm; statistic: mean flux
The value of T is 205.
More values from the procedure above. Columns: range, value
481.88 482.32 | 206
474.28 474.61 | 210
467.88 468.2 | 175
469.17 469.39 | 191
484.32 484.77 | 208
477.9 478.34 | 211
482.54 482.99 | 188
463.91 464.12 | 186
